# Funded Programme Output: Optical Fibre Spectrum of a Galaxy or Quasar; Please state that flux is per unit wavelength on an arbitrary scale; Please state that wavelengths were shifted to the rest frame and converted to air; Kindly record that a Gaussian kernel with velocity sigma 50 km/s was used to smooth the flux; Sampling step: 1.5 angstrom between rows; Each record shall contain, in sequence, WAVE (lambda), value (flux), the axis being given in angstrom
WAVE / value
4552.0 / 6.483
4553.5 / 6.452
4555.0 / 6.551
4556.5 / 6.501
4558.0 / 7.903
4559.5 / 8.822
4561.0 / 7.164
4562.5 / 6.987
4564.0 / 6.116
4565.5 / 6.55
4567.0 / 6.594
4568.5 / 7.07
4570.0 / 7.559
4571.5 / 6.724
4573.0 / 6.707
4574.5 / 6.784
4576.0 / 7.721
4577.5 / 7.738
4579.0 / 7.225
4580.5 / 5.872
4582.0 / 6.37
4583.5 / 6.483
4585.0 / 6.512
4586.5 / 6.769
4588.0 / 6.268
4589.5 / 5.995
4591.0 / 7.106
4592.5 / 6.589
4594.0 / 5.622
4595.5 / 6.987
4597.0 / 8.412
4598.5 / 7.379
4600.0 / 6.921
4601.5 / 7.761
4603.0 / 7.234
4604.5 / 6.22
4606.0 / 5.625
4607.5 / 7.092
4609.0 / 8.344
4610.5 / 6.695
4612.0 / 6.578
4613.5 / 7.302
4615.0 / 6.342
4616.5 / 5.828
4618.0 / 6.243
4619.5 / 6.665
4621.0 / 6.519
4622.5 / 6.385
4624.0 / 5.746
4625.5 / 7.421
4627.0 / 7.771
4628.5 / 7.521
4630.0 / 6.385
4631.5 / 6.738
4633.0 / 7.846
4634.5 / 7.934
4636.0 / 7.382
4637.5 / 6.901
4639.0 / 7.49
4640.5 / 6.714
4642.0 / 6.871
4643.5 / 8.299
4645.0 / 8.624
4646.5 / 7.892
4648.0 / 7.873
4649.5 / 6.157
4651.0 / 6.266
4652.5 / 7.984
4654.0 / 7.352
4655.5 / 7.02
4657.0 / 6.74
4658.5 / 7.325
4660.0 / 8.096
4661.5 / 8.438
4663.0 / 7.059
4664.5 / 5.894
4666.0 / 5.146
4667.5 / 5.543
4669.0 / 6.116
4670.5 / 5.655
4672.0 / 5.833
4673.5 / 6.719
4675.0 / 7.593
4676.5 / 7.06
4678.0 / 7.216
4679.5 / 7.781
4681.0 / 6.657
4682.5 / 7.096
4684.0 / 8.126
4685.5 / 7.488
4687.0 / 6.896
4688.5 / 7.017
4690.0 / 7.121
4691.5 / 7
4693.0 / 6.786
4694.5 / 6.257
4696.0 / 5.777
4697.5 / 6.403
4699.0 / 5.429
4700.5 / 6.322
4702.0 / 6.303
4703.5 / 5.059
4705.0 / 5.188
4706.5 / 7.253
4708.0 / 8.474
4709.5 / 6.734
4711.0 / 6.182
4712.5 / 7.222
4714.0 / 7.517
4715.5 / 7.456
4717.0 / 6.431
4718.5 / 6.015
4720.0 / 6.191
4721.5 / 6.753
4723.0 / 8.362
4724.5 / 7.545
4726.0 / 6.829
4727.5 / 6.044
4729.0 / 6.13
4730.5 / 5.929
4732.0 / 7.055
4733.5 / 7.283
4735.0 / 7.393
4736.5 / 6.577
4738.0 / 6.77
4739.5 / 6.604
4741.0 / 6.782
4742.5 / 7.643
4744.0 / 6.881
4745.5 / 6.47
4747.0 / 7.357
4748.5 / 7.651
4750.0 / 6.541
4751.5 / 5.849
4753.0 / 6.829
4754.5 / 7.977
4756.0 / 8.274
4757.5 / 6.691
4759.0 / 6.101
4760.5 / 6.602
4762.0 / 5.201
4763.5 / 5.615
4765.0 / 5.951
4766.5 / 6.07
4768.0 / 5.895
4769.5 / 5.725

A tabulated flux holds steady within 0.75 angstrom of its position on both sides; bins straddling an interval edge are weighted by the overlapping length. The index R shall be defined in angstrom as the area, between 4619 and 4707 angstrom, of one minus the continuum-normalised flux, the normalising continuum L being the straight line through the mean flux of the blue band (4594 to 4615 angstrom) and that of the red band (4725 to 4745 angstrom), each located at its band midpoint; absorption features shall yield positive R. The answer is 0.5 angstrom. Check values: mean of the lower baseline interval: 7.04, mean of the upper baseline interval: 6.77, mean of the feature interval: 6.88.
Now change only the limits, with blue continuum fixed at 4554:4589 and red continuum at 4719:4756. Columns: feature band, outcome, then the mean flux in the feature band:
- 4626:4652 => -1.6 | 7.34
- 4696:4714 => 1.2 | 6.43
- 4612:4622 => 0.6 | 6.49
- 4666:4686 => 0.4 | 6.77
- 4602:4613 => 0.1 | 6.86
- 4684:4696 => 0.0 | 6.94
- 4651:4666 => -0.5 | 7.16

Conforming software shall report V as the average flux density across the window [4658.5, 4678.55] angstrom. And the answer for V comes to 6.66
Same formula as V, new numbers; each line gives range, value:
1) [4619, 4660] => 7.2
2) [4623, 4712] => 6.91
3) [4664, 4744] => 6.7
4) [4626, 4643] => 7.25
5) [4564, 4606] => 6.82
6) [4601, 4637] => 6.89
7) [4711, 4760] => 6.9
